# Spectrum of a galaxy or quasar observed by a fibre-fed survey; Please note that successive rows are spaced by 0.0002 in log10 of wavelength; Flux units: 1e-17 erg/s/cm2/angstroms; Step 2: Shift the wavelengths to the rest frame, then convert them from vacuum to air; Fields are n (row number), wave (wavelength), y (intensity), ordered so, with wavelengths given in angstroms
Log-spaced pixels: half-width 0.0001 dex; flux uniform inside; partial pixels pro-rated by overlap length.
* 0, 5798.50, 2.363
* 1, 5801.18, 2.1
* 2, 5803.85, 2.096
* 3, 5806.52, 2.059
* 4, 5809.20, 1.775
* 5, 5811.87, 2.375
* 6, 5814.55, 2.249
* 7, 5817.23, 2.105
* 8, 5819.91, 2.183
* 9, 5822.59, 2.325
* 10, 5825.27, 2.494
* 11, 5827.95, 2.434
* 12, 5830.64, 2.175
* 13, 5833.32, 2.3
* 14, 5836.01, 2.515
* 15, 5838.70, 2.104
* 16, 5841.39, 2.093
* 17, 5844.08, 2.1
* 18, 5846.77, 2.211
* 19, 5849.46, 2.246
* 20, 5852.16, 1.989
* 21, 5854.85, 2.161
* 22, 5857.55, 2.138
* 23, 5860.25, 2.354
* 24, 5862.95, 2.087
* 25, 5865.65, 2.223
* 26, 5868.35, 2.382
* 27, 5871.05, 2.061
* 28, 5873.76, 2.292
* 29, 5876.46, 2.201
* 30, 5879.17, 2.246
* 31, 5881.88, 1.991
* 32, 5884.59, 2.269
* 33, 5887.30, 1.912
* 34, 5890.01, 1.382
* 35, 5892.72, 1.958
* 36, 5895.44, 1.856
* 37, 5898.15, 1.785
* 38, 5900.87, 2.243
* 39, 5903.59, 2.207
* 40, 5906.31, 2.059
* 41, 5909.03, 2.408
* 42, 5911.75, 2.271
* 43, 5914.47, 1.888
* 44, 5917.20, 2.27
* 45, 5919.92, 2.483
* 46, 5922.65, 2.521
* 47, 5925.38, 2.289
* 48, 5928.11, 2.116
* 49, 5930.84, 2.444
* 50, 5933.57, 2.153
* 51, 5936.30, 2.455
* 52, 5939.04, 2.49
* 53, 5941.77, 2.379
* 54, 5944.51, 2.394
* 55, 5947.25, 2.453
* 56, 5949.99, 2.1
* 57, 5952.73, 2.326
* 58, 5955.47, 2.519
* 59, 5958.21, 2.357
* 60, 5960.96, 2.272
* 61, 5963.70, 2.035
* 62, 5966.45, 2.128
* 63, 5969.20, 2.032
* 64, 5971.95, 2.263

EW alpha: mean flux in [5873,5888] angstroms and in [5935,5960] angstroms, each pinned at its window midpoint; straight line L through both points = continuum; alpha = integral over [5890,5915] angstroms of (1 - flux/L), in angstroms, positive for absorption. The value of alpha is 2.1 angstroms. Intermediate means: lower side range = 2.16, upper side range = 2.38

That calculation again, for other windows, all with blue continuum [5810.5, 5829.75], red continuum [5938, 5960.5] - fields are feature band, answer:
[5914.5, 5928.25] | 0.3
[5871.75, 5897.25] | 3.6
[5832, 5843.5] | 0.4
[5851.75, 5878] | 1.5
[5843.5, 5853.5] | 0.8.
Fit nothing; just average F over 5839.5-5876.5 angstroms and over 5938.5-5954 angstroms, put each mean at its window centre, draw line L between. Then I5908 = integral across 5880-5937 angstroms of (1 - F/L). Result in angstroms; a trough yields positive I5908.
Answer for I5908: 3.5 angstroms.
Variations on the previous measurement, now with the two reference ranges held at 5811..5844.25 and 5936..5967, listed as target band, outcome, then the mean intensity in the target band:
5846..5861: 0.70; 2.18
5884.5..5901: 3.13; 1.86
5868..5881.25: 0.46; 2.21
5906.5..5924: 0.15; 2.29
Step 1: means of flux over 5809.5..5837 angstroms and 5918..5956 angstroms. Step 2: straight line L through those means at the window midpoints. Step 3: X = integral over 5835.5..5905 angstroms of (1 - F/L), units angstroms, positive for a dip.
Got 6.3 angstroms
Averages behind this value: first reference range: 2.29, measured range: 2.11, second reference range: 2.36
